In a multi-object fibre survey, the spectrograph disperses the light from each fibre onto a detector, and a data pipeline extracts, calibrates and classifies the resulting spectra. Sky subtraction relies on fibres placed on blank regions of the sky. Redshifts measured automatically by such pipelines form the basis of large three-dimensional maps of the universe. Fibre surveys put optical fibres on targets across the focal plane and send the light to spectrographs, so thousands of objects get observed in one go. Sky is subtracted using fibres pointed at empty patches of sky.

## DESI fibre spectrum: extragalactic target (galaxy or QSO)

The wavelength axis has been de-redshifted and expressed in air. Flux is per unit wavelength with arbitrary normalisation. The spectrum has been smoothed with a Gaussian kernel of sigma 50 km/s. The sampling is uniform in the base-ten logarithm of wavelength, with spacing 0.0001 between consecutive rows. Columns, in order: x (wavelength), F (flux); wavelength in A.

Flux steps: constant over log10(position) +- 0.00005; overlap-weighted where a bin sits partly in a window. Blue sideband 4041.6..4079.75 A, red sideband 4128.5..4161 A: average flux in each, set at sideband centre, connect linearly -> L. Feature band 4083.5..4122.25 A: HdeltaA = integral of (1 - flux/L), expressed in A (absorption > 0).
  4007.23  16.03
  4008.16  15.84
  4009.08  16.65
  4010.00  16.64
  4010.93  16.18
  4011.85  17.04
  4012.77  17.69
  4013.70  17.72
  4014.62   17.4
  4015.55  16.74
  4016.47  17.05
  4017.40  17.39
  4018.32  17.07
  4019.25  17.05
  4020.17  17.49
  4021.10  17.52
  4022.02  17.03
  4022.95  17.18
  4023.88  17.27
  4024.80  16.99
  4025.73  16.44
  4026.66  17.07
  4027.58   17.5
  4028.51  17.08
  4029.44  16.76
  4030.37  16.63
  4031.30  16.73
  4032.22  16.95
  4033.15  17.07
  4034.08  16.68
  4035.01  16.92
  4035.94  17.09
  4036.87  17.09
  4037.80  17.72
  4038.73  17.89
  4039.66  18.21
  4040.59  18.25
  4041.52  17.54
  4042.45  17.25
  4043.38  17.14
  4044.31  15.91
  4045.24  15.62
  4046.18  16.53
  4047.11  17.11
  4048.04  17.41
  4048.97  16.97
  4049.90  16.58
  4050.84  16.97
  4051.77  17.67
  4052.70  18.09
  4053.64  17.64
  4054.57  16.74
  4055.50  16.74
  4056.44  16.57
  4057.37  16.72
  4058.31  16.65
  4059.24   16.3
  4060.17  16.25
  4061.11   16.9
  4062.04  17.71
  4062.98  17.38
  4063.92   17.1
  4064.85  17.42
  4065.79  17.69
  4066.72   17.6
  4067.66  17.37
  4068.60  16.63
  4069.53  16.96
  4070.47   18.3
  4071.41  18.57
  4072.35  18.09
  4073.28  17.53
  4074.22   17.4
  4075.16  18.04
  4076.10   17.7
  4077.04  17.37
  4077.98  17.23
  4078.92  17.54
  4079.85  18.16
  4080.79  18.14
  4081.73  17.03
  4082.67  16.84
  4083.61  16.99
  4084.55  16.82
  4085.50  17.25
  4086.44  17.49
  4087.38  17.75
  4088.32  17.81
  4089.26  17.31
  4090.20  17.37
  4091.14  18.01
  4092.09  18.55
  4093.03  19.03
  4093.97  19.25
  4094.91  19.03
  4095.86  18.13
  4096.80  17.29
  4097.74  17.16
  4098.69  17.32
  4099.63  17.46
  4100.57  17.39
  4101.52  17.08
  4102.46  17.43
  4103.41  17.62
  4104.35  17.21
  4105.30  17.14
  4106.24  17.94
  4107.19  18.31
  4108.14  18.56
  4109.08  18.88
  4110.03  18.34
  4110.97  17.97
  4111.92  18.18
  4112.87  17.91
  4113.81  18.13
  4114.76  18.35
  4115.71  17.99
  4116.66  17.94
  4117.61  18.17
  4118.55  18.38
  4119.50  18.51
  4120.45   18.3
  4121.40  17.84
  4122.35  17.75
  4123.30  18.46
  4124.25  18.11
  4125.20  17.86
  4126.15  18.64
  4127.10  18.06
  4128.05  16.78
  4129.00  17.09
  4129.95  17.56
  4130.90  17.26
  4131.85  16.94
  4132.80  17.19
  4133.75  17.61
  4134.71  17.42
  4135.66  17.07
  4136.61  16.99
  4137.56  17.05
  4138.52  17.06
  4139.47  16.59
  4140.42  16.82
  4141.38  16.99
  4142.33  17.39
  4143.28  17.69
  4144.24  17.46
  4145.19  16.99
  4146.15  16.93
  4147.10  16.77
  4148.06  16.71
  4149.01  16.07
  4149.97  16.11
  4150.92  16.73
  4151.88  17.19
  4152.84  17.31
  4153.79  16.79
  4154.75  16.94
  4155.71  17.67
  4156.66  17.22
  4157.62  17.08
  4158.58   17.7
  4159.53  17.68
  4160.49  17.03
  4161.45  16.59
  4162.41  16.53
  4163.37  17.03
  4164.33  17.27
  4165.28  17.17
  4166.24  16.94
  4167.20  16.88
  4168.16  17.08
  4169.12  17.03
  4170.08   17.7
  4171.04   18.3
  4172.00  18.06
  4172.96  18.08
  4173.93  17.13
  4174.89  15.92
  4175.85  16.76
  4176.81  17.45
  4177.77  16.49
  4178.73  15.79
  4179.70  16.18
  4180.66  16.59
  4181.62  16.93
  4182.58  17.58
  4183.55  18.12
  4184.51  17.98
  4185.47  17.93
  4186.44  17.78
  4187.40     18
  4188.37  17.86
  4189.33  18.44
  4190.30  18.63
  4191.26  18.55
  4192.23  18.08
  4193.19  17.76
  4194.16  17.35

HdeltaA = -1.7 A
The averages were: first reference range 17.2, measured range 17.9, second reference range 17.1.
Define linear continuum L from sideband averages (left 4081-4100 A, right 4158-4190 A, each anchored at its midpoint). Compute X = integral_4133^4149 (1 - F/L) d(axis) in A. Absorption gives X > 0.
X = 0.35 A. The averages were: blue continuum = 17.7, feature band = 17.1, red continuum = 17.3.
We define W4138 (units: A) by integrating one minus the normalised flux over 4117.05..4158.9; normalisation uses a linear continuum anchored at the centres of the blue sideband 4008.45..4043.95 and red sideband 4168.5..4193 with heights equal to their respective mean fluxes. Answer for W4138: 0.1 A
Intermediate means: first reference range 17.2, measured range 17.3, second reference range 17.5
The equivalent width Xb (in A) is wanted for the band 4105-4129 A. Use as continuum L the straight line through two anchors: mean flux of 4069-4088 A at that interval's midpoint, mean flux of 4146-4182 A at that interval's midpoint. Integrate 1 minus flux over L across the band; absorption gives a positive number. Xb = -1.1 A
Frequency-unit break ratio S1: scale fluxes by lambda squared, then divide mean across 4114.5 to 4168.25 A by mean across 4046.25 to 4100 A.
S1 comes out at 1.0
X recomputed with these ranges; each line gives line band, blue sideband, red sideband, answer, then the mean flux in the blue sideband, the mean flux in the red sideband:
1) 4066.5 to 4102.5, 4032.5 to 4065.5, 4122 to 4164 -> -1.1 A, 17.1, 17.2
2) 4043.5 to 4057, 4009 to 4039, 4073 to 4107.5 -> 0.3 A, 17.1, 17.6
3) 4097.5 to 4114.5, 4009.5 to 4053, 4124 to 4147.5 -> -0.5 A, 17.1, 17.3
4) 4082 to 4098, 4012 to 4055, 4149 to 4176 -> -0.6 A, 17.1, 17.1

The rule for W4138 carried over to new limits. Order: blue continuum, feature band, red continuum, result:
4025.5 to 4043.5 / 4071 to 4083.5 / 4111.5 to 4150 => -0.22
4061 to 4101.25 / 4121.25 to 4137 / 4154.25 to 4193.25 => -0.06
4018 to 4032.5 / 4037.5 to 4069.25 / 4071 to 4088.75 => 0.35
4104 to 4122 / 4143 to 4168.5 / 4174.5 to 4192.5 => 0.98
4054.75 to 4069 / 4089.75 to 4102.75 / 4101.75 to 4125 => -0.15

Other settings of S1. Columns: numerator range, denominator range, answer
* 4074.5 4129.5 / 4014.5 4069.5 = 1.07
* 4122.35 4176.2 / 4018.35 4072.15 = 1.06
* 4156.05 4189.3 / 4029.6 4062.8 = 1.08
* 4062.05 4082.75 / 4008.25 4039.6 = 1.05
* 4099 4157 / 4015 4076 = 1.06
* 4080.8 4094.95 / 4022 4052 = 1.07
